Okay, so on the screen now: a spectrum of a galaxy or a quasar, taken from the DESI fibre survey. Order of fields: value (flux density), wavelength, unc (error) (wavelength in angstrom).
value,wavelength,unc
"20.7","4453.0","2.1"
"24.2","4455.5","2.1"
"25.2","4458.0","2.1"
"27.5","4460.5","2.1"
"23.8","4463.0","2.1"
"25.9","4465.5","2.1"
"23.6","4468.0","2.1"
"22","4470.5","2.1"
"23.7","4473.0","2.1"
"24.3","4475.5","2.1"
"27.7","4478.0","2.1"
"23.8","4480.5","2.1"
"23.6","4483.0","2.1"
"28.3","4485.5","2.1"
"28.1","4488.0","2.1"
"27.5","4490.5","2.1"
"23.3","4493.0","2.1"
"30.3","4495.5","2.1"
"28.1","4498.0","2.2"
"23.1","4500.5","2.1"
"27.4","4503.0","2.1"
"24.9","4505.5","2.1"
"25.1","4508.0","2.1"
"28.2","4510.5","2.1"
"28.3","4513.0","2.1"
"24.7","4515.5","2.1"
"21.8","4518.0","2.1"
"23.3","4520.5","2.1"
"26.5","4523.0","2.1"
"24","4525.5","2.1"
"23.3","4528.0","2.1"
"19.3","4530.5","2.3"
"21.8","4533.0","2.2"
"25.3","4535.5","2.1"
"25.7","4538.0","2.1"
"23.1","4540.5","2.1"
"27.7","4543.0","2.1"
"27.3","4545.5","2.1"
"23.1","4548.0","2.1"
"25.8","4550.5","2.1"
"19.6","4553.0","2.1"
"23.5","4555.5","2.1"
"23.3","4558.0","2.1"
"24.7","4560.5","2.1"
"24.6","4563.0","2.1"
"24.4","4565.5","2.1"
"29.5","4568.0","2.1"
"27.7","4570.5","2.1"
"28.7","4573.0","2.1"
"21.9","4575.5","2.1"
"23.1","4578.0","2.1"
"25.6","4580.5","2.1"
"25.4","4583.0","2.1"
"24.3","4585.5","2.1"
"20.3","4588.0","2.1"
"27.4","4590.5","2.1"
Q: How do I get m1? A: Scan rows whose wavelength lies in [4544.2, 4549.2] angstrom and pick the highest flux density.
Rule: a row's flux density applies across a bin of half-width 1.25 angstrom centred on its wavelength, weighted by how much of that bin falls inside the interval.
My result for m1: 27.3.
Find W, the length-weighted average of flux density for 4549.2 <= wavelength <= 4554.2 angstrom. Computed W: 22.7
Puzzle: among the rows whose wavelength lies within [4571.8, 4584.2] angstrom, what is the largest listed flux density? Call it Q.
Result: 28.7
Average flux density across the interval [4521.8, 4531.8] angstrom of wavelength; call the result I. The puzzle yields 23.3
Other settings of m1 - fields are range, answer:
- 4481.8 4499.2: 30.3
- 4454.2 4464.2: 27.5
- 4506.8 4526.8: 28.3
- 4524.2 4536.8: 25.3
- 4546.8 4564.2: 25.8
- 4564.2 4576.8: 29.5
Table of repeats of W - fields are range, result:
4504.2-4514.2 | 26.6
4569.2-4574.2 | 28.2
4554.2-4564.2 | 24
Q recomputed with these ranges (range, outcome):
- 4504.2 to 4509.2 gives 25.1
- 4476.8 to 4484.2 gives 27.7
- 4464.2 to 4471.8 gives 25.9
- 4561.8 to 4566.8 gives 24.6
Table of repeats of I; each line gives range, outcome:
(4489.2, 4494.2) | 25.4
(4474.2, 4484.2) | 24.9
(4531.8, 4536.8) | 23.6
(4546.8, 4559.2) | 23.1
